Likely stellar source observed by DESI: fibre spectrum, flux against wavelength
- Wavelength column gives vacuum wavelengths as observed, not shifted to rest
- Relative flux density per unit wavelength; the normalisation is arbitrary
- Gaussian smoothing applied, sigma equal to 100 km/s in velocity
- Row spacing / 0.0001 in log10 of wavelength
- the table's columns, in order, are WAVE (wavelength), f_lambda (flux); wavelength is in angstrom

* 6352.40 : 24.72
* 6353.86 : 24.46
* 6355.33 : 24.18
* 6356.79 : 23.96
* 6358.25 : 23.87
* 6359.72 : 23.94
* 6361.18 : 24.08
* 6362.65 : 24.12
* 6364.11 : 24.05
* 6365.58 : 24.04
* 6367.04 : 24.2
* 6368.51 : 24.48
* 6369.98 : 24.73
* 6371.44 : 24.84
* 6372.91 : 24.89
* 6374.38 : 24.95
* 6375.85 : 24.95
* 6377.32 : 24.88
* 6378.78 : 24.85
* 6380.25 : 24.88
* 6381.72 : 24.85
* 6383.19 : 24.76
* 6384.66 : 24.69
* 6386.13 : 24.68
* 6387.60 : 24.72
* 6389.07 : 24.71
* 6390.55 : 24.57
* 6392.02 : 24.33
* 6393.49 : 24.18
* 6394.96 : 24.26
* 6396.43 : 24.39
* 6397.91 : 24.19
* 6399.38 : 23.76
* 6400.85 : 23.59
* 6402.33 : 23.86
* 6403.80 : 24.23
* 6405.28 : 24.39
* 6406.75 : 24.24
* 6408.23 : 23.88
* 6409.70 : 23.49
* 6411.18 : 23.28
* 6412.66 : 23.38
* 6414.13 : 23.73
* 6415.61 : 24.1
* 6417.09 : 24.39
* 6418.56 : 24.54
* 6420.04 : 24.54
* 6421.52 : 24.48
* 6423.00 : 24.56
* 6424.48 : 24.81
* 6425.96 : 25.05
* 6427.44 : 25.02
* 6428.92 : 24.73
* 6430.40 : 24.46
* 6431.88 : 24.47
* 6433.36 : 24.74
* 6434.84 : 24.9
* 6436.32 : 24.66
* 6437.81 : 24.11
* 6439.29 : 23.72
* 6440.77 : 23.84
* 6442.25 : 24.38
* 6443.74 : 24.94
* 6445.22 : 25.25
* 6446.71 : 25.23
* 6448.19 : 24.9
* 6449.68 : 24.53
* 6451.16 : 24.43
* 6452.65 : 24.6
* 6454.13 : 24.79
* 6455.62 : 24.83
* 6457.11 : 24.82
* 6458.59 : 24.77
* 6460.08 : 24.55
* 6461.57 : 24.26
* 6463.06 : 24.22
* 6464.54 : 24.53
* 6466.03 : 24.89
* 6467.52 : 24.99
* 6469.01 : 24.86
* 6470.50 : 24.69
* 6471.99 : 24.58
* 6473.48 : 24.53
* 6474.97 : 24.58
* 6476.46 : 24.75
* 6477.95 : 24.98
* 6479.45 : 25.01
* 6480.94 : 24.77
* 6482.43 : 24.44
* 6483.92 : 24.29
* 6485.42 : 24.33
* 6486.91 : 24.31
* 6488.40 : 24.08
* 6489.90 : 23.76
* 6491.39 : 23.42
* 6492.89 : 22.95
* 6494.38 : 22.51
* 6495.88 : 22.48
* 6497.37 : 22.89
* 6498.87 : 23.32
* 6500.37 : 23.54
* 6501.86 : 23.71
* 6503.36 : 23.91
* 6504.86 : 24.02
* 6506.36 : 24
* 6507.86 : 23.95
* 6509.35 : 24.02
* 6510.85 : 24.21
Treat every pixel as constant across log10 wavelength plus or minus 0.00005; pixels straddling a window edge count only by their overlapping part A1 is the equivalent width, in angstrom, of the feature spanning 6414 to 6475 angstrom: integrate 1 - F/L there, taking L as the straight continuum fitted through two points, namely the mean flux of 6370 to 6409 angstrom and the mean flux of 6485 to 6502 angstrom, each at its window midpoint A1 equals -1.7 angstrom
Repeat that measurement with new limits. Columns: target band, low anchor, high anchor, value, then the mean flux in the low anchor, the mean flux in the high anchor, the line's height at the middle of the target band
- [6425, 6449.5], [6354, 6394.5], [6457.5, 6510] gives -0.4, 24.5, 24.1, 24.3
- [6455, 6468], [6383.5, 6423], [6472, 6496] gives -0.3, 24.2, 24.1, 24.1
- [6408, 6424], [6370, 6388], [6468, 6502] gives 0.3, 24.8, 24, 24.6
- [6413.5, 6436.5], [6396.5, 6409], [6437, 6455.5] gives -0.3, 24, 24.6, 24.3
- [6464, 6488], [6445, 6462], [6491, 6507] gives -0.6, 24.7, 23.3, 24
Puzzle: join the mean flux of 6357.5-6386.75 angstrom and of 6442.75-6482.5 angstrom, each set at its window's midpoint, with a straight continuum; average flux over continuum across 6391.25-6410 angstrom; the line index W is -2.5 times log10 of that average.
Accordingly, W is 0.02 mag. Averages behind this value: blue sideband 24.5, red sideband 24.7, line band 24.1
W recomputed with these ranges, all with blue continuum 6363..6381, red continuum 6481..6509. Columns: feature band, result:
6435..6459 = -0.025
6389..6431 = 0.005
